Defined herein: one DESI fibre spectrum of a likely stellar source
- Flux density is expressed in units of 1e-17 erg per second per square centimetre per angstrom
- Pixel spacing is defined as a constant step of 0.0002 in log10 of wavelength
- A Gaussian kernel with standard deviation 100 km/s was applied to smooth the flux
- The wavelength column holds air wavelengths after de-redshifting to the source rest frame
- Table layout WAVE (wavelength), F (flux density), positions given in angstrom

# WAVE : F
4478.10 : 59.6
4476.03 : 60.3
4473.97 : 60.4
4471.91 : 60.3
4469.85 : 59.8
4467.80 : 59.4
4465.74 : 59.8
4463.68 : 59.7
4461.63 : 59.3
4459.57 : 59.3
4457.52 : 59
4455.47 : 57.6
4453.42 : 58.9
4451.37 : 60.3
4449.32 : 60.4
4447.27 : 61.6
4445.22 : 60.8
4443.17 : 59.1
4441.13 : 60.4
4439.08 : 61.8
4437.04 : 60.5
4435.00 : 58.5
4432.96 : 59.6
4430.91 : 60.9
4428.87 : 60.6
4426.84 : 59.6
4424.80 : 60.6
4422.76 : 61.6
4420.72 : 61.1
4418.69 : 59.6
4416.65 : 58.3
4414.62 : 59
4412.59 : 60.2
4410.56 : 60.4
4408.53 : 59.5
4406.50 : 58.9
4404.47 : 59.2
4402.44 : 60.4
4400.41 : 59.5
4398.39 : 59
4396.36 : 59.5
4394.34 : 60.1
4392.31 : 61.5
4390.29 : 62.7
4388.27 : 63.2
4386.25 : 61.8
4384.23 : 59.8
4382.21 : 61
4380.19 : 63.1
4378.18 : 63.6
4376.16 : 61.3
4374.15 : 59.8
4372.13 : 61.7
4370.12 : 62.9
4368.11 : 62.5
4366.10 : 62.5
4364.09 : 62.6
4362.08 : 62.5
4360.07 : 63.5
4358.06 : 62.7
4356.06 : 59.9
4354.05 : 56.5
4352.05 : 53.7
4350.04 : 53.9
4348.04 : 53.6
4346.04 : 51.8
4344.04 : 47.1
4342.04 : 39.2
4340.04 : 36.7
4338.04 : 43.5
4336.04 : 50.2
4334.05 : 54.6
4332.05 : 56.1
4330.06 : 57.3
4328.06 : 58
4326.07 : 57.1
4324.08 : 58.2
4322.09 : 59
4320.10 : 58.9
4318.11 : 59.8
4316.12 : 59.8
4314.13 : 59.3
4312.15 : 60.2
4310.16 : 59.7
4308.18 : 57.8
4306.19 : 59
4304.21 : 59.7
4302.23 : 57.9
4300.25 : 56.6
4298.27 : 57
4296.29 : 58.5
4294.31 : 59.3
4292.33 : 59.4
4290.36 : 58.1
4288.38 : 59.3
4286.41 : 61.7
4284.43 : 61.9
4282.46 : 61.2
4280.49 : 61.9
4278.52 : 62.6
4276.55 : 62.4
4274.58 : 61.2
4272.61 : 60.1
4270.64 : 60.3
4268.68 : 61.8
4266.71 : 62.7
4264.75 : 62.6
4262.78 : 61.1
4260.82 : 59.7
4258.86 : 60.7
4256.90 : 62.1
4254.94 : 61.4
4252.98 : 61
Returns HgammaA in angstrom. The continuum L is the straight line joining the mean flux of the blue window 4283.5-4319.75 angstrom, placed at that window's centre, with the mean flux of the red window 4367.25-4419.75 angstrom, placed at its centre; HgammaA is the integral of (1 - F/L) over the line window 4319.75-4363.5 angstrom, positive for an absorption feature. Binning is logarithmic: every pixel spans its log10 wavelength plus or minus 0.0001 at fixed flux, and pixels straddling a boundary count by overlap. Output 4.1 angstrom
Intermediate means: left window 59.1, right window 60.7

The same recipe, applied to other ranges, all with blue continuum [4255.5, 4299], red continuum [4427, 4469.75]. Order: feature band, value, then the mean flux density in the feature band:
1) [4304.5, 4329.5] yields 0.7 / 58.9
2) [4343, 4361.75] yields 1.3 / 56.1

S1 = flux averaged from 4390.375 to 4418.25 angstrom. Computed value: 59.7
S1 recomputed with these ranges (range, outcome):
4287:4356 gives 55.6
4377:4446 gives 60.5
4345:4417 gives 60.1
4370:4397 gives 61.6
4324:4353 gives 51.2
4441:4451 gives 60.4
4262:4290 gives 61.4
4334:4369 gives 54.3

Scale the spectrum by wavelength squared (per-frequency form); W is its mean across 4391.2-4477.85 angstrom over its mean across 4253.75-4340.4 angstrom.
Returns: 1.1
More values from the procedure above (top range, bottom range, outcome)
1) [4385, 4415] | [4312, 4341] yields 1.13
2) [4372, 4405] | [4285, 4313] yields 1.08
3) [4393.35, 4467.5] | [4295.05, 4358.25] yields 1.13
